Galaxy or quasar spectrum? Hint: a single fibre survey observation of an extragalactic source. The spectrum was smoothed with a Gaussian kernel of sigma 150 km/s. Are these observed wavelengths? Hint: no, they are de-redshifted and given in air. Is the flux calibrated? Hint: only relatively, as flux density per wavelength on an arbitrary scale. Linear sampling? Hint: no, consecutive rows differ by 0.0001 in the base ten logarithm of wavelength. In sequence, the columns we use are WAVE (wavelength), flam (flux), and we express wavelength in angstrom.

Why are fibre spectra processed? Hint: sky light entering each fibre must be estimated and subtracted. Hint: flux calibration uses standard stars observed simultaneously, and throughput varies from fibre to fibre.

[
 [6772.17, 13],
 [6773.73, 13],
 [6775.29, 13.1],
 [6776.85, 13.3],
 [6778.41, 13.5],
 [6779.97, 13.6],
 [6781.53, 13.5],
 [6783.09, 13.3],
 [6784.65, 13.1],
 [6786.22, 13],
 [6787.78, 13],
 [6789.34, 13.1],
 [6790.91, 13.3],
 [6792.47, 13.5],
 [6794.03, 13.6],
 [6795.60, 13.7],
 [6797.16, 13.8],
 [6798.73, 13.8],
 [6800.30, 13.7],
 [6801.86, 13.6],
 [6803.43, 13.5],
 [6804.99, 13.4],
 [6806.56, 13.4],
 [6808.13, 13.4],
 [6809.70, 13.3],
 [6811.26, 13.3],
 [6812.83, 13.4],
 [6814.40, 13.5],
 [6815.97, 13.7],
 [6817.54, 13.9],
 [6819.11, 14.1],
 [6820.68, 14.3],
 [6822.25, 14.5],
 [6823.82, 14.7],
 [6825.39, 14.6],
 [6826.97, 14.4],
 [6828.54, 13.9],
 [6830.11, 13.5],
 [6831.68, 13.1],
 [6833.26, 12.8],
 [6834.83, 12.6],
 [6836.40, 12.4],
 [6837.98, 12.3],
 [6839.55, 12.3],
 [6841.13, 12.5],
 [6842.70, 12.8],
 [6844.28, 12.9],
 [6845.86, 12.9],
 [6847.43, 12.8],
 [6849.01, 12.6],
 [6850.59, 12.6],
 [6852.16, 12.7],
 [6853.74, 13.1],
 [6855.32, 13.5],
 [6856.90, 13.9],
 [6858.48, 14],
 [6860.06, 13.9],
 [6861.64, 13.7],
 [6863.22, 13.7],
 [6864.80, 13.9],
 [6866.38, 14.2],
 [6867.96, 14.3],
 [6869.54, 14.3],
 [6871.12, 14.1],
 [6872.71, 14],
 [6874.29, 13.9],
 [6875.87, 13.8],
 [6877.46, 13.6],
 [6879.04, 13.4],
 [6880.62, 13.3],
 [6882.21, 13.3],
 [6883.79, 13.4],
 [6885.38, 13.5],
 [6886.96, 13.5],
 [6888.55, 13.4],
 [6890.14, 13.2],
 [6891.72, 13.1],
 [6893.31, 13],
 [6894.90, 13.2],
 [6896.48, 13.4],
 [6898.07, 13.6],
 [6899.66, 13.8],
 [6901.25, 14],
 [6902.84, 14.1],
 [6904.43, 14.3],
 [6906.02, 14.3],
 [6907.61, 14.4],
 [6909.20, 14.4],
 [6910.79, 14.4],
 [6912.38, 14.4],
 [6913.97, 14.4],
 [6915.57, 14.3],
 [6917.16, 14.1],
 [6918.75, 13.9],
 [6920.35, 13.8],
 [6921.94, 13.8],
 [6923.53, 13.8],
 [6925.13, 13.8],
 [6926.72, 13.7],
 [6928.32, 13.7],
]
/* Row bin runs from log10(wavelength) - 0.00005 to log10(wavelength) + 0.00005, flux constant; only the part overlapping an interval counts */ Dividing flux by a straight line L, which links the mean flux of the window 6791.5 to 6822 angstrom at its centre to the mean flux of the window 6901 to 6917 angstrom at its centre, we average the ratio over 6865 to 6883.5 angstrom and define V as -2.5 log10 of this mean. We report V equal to 0.02 mag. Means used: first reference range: 13.6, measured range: 13.8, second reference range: 14.3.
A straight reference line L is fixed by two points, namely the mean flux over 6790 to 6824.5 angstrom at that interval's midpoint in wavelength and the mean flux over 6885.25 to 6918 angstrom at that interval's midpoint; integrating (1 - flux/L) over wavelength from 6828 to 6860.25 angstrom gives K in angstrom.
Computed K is 1.8 angstrom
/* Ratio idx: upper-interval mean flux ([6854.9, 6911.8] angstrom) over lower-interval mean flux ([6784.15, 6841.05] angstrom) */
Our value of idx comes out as 1.02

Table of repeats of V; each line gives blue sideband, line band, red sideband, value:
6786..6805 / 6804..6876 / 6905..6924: 0.02 mag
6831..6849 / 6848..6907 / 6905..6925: -0.02 mag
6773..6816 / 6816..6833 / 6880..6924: -0.04 mag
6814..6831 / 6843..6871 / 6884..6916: 0.04 mag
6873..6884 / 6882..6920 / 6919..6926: -0.01 mag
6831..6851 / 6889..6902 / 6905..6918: 0.04 mag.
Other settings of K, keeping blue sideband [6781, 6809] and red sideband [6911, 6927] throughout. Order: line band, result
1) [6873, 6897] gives 0.8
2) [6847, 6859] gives 0.5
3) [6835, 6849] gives 1.1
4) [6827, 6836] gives 0.2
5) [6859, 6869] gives -0.1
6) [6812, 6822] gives -0.2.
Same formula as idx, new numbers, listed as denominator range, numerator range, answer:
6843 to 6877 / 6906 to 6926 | 1.04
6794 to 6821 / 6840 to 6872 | 0.98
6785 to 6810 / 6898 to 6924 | 1.05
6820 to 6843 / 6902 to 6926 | 1.06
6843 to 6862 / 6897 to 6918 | 1.07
